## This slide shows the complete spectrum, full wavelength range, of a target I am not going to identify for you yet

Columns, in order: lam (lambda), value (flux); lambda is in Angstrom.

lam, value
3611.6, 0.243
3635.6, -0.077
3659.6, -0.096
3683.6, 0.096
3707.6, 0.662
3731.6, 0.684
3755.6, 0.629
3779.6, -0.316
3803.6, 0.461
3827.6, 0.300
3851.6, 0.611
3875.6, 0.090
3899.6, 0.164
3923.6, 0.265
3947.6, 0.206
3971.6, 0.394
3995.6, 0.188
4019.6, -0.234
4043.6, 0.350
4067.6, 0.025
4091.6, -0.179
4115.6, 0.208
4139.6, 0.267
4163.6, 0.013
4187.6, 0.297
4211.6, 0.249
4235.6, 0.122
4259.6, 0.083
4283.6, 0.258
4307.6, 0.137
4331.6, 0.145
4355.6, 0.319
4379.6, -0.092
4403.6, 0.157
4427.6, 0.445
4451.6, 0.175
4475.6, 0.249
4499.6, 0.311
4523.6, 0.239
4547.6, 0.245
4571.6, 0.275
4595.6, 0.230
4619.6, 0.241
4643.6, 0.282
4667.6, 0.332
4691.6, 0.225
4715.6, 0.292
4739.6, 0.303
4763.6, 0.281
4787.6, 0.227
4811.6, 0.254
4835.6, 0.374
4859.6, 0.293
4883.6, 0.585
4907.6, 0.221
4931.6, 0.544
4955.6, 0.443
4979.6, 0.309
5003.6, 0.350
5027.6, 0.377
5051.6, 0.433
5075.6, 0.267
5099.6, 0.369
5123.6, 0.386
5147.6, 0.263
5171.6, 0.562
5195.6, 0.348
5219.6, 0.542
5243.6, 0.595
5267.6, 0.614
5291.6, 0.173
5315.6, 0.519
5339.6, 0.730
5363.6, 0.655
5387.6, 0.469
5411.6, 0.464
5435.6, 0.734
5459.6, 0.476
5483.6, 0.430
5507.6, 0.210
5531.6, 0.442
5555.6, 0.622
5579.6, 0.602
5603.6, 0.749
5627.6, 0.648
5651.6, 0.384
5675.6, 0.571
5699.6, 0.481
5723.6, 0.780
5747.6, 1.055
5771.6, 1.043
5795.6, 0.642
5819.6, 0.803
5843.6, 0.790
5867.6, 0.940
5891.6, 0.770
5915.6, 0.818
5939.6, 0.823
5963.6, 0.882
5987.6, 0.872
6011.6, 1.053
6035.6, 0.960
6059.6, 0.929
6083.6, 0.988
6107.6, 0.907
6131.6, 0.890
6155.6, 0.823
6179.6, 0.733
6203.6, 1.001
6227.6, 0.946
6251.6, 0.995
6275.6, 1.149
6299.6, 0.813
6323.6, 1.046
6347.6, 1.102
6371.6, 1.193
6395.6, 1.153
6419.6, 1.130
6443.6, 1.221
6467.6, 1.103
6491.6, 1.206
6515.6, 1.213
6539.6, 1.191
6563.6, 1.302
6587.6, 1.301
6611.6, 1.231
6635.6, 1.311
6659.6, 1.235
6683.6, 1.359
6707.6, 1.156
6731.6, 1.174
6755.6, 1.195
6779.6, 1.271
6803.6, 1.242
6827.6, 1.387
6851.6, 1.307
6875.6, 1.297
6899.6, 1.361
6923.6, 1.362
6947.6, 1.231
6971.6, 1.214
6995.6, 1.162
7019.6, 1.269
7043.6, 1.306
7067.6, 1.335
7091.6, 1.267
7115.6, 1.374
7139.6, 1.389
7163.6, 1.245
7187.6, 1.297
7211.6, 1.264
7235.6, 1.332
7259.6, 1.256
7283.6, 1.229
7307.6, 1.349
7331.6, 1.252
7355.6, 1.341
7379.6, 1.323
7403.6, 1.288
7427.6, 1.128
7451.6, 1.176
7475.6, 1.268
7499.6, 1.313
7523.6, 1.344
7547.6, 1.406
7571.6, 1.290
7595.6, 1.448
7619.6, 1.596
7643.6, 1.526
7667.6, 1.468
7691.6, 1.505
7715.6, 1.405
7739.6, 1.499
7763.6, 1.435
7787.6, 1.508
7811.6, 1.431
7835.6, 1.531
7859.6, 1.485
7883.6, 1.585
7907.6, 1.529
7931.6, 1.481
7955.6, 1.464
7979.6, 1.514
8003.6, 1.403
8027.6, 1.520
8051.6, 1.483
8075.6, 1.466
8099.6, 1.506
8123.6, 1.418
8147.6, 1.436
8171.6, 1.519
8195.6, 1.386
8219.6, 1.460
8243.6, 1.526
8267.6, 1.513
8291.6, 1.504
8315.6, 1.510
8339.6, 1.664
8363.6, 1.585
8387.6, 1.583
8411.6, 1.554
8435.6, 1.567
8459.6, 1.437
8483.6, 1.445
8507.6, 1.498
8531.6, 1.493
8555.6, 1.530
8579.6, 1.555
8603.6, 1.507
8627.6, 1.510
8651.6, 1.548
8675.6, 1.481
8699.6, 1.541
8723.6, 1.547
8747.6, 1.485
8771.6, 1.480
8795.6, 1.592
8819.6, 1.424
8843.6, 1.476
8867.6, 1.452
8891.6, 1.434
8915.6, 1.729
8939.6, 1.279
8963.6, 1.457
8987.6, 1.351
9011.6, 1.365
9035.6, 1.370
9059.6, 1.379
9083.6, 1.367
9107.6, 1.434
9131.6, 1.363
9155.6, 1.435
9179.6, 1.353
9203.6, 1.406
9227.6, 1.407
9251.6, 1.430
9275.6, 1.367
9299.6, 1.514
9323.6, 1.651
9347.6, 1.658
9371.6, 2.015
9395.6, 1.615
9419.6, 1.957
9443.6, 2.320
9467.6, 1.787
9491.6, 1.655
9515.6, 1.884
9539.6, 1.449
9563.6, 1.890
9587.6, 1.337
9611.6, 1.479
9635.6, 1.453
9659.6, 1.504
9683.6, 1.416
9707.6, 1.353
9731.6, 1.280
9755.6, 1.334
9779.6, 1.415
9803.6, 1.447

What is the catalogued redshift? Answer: 0.44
